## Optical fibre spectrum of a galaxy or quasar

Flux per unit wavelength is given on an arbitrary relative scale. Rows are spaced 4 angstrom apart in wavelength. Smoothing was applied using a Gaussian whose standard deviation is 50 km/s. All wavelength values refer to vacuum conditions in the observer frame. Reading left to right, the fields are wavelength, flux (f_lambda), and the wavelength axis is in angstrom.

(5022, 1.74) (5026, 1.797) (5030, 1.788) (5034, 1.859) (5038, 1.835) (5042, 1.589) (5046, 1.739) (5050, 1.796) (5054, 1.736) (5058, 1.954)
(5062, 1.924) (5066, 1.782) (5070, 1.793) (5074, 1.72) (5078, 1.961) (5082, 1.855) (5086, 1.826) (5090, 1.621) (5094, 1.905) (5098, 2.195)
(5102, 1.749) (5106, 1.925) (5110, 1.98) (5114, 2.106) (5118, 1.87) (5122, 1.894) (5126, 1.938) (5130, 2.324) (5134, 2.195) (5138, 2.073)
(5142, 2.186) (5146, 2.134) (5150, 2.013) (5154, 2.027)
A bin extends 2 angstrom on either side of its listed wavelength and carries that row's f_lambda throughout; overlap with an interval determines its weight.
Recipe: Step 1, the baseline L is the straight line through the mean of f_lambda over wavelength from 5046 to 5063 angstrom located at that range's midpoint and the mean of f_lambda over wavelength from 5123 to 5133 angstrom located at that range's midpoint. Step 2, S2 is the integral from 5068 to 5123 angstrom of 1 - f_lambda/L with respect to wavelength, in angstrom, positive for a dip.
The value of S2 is 2.90 angstrom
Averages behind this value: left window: 1.83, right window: 2.11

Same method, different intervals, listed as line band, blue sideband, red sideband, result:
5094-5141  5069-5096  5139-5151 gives -0.9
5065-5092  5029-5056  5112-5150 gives 1.4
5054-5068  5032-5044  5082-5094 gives -0.8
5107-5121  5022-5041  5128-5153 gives 0.6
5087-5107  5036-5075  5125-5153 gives 0.8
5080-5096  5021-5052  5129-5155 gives 1.2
